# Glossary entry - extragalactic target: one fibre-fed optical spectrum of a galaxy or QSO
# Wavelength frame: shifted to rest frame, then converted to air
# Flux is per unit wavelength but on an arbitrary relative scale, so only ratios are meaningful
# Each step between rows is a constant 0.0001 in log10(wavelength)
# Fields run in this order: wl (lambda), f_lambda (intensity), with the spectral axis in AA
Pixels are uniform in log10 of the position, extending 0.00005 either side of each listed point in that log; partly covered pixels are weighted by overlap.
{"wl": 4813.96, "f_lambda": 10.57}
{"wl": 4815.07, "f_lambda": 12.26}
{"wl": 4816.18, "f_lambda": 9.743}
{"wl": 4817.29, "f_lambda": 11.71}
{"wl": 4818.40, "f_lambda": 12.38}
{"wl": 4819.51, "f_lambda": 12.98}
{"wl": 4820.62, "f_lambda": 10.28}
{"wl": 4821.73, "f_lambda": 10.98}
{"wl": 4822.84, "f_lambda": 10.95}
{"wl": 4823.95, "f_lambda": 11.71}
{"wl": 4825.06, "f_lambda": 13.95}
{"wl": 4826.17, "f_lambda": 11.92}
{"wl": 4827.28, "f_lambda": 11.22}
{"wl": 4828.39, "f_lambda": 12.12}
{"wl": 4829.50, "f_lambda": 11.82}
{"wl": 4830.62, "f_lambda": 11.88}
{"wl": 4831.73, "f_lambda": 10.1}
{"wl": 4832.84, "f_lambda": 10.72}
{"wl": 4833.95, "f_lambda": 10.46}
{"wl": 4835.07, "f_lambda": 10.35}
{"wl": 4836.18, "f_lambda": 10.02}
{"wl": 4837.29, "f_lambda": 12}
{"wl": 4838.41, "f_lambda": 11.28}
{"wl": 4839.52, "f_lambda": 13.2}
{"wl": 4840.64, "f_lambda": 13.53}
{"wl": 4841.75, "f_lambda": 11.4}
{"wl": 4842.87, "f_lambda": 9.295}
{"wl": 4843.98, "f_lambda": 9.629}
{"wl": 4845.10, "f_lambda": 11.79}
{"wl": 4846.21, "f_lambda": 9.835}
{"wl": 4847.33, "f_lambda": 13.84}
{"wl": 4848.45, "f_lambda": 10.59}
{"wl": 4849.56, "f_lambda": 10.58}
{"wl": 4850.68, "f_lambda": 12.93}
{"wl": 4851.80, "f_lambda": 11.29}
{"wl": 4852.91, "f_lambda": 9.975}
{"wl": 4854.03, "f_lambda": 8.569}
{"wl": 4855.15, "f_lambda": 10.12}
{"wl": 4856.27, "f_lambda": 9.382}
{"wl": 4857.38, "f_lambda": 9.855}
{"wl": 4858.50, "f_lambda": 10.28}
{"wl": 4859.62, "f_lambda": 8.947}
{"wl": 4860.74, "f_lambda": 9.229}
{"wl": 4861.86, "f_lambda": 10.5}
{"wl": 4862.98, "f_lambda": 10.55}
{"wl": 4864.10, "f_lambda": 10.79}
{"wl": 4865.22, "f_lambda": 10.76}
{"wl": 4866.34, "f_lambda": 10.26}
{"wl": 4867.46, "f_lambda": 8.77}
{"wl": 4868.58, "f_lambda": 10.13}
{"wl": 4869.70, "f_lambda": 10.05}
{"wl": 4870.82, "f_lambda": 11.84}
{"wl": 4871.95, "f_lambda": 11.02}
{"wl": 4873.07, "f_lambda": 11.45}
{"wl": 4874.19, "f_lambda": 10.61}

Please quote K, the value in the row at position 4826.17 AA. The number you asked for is 11.92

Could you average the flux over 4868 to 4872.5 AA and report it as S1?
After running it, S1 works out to 10.7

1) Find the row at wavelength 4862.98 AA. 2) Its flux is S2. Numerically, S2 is 10.55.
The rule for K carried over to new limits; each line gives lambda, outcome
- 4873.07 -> 11.45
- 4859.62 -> 8.947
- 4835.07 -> 10.35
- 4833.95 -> 10.46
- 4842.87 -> 9.295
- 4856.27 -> 9.382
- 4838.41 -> 11.28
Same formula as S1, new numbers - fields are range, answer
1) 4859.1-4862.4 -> 9.56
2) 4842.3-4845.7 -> 10.2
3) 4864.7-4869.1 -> 9.98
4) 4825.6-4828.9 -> 11.8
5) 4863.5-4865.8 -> 10.8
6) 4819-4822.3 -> 11.4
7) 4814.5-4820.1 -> 11.8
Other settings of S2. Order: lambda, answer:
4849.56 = 10.58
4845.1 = 11.79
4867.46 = 8.77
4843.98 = 9.629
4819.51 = 12.98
